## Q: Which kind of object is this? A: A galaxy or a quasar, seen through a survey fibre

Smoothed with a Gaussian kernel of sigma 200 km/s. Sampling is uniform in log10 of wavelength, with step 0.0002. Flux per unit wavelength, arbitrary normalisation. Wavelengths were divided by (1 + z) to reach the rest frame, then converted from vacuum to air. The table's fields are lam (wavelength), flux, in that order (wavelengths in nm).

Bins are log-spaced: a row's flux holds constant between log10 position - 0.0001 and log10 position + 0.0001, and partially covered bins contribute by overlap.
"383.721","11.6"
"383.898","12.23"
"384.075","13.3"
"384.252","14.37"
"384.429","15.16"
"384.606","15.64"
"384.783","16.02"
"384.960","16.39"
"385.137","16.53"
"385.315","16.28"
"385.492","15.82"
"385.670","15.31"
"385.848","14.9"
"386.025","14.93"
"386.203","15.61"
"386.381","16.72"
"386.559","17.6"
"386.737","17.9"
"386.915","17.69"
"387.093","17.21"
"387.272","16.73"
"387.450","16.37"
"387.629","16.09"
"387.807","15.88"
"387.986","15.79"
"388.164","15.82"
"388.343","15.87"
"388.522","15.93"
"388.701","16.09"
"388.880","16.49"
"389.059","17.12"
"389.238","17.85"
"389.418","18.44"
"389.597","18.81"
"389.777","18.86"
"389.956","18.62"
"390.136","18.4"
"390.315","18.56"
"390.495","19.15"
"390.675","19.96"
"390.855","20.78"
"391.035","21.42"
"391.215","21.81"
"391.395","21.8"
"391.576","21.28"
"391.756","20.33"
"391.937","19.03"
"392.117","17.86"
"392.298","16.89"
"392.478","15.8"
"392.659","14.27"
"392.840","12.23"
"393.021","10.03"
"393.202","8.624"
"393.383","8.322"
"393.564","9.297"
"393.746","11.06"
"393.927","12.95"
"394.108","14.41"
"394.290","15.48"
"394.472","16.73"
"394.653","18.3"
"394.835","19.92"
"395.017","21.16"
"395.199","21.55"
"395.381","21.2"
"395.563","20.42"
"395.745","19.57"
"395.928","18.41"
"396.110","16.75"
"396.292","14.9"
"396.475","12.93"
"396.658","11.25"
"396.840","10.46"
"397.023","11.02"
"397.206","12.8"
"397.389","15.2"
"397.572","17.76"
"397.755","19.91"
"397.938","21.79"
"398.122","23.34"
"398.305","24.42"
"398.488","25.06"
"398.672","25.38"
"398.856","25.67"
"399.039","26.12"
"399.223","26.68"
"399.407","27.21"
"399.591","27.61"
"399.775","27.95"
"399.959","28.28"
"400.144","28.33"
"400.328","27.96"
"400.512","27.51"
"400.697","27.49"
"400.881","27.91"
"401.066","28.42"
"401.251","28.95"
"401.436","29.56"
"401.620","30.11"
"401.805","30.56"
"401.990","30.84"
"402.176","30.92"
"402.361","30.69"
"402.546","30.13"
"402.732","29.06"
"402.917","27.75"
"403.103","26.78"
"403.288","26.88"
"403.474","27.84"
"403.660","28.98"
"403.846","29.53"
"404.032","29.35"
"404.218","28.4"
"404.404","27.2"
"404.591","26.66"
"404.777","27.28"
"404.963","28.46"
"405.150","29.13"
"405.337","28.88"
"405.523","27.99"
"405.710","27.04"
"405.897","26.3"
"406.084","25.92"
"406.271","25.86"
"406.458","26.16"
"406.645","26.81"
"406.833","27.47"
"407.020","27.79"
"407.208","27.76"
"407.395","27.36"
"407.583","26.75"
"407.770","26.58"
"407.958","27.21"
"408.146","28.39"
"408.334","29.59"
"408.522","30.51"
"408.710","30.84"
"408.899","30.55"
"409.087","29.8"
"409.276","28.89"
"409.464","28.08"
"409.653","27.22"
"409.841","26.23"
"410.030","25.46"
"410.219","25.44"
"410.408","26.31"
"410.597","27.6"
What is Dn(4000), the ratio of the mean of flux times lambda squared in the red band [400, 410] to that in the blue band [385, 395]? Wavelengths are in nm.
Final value 1.8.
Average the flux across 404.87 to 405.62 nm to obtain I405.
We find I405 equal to 28.6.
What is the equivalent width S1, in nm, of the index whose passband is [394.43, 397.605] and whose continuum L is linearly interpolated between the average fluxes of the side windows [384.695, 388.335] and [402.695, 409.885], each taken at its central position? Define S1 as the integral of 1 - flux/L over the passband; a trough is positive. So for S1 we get 0.747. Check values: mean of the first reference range 16.3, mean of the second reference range 27.9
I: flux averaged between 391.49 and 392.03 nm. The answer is 20.2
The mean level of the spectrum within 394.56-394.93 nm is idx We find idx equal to 19.1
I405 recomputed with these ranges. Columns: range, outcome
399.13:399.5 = 26.9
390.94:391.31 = 21.6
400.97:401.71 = 29.3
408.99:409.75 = 28.5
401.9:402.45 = 30.8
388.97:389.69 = 18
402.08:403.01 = 29.7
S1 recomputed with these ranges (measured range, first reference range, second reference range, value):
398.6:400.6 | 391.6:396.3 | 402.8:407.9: -0.498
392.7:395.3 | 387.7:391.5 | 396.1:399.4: 0.621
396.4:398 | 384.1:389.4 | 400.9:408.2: 0.591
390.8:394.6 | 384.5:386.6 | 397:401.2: 0.848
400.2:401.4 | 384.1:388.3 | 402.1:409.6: -0.146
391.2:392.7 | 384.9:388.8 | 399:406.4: 0.095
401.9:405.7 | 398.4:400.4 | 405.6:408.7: -0.193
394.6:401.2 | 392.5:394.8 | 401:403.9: -0.312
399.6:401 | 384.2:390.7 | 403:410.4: -0.221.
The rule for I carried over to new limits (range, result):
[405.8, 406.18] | 26.1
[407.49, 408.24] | 27.3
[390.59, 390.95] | 20.4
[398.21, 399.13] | 25.3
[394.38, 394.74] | 17.5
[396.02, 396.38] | 15.9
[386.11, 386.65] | 16.6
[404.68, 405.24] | 28.3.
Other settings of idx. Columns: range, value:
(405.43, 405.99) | 27.1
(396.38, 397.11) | 11.4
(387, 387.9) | 16.5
